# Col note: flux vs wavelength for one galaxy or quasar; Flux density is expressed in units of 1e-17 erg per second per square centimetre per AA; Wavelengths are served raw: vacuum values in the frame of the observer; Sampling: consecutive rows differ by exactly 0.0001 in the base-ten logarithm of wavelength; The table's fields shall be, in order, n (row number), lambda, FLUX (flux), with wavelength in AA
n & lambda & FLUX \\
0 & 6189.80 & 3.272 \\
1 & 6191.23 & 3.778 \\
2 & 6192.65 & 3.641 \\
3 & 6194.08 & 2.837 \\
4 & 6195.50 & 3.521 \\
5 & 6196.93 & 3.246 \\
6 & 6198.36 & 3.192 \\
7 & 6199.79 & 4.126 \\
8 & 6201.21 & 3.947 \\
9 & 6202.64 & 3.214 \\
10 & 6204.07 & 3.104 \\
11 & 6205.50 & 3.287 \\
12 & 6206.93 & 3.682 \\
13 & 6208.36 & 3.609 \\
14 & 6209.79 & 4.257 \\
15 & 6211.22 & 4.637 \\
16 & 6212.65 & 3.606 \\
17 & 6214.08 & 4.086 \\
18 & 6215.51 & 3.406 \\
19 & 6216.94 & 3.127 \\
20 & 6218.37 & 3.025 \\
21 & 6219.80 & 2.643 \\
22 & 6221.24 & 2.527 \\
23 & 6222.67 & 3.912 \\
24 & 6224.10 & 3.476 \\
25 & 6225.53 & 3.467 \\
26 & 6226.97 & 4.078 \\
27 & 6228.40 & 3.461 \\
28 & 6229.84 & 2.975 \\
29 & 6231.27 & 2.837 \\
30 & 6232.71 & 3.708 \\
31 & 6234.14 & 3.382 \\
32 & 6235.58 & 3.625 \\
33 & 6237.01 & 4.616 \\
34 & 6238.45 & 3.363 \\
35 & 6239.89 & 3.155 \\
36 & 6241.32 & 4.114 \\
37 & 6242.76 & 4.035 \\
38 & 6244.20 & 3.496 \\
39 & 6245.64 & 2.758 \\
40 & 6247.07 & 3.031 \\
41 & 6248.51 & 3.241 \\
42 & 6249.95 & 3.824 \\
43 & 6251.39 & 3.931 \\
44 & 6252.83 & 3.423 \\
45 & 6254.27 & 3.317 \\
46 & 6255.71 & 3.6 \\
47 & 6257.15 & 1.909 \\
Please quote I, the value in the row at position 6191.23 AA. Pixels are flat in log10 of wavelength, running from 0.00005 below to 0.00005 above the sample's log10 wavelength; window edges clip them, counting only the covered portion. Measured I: 3.778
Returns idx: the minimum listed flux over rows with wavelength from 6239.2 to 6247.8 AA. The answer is 2.758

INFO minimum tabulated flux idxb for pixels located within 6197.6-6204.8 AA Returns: 3.104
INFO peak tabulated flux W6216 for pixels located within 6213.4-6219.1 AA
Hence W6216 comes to 4.086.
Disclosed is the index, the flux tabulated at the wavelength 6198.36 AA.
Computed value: 3.192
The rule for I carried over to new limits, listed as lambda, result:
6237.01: 4.616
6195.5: 3.521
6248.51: 3.241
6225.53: 3.467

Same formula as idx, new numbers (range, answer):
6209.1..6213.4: 3.606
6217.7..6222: 2.527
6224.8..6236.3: 2.837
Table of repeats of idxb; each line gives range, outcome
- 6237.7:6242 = 3.155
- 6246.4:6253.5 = 3.031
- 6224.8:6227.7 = 3.467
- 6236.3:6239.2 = 3.363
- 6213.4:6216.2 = 3.406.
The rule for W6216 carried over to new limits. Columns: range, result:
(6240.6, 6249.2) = 4.114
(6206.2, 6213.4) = 4.637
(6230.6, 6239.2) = 4.616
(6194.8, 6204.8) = 4.126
